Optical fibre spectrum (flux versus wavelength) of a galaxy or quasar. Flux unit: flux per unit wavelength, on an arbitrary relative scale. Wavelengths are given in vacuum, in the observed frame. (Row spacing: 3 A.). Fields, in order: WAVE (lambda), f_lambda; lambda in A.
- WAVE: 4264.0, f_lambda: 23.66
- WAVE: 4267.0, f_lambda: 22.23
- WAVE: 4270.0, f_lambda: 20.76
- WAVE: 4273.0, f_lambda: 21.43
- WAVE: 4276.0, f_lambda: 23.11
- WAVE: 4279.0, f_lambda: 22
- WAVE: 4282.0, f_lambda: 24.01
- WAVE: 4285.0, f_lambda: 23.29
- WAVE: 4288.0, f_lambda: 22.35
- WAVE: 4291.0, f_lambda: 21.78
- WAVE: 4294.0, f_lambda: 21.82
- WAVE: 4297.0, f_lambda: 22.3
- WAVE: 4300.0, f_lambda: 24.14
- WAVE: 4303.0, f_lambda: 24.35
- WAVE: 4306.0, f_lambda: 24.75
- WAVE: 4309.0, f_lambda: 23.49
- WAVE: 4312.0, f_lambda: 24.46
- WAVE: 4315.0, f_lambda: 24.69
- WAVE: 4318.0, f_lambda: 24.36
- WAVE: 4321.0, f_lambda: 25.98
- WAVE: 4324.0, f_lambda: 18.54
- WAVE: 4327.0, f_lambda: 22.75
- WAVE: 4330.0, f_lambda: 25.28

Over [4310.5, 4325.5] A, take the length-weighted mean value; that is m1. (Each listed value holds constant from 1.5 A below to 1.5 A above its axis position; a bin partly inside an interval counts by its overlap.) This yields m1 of 23.6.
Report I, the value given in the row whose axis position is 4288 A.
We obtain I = 22.35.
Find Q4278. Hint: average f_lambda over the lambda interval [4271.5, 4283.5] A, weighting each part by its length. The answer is 22.6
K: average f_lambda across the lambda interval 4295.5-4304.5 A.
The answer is 23.6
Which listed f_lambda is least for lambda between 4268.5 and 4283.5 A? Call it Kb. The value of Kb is 20.76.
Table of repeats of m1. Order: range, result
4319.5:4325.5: 22.3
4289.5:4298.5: 22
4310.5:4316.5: 24.6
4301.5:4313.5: 24.3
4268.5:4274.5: 21.1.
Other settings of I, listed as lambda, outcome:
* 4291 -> 21.78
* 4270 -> 20.76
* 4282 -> 24.01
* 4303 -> 24.35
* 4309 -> 23.49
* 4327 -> 22.75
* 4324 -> 18.54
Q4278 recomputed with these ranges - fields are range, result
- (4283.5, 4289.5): 22.8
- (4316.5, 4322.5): 25.2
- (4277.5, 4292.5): 22.7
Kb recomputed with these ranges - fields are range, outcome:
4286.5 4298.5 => 21.78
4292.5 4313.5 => 21.82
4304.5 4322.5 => 23.49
